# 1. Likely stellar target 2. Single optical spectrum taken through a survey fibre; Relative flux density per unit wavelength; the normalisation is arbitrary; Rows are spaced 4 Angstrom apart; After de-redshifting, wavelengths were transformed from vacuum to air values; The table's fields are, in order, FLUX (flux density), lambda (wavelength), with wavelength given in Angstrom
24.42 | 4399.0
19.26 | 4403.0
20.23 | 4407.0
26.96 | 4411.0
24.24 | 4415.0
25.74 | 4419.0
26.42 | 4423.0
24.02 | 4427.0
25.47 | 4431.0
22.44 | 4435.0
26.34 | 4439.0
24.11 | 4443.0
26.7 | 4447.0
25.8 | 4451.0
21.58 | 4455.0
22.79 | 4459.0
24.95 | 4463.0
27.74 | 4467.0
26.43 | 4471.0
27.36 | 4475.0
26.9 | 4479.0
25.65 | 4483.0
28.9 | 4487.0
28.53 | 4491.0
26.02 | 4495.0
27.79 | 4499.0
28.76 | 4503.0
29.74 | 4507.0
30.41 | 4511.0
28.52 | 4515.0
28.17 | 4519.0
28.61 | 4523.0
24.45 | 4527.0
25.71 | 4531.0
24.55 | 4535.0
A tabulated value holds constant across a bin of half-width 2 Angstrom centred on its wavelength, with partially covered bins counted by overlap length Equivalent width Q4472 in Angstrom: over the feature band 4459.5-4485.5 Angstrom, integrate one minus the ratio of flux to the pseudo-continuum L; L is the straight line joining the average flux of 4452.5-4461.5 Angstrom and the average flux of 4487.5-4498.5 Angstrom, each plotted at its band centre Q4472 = -1.7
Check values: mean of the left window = 22.5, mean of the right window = 27.6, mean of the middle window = 26.3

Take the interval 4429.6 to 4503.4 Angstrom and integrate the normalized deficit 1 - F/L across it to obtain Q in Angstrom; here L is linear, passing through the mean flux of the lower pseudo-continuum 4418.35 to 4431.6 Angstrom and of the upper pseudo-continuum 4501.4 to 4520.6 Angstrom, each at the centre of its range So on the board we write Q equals 3.39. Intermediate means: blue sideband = 25.4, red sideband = 29.1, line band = 26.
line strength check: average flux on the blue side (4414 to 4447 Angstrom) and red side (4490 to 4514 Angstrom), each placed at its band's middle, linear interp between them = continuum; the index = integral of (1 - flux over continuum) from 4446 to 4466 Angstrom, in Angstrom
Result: 1.4 Angstrom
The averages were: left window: 25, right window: 28.5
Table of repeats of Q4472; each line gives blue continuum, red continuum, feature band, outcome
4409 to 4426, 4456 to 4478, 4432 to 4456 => 1.0 Angstrom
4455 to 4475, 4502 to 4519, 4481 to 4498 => 0.1 Angstrom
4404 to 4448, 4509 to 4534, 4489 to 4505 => -0.6 Angstrom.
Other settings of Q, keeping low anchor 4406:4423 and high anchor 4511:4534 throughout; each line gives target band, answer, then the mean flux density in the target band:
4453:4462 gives 1.1 Angstrom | 22.5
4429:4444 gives 0.4 Angstrom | 24.6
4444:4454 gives 0.0 Angstrom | 25.6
